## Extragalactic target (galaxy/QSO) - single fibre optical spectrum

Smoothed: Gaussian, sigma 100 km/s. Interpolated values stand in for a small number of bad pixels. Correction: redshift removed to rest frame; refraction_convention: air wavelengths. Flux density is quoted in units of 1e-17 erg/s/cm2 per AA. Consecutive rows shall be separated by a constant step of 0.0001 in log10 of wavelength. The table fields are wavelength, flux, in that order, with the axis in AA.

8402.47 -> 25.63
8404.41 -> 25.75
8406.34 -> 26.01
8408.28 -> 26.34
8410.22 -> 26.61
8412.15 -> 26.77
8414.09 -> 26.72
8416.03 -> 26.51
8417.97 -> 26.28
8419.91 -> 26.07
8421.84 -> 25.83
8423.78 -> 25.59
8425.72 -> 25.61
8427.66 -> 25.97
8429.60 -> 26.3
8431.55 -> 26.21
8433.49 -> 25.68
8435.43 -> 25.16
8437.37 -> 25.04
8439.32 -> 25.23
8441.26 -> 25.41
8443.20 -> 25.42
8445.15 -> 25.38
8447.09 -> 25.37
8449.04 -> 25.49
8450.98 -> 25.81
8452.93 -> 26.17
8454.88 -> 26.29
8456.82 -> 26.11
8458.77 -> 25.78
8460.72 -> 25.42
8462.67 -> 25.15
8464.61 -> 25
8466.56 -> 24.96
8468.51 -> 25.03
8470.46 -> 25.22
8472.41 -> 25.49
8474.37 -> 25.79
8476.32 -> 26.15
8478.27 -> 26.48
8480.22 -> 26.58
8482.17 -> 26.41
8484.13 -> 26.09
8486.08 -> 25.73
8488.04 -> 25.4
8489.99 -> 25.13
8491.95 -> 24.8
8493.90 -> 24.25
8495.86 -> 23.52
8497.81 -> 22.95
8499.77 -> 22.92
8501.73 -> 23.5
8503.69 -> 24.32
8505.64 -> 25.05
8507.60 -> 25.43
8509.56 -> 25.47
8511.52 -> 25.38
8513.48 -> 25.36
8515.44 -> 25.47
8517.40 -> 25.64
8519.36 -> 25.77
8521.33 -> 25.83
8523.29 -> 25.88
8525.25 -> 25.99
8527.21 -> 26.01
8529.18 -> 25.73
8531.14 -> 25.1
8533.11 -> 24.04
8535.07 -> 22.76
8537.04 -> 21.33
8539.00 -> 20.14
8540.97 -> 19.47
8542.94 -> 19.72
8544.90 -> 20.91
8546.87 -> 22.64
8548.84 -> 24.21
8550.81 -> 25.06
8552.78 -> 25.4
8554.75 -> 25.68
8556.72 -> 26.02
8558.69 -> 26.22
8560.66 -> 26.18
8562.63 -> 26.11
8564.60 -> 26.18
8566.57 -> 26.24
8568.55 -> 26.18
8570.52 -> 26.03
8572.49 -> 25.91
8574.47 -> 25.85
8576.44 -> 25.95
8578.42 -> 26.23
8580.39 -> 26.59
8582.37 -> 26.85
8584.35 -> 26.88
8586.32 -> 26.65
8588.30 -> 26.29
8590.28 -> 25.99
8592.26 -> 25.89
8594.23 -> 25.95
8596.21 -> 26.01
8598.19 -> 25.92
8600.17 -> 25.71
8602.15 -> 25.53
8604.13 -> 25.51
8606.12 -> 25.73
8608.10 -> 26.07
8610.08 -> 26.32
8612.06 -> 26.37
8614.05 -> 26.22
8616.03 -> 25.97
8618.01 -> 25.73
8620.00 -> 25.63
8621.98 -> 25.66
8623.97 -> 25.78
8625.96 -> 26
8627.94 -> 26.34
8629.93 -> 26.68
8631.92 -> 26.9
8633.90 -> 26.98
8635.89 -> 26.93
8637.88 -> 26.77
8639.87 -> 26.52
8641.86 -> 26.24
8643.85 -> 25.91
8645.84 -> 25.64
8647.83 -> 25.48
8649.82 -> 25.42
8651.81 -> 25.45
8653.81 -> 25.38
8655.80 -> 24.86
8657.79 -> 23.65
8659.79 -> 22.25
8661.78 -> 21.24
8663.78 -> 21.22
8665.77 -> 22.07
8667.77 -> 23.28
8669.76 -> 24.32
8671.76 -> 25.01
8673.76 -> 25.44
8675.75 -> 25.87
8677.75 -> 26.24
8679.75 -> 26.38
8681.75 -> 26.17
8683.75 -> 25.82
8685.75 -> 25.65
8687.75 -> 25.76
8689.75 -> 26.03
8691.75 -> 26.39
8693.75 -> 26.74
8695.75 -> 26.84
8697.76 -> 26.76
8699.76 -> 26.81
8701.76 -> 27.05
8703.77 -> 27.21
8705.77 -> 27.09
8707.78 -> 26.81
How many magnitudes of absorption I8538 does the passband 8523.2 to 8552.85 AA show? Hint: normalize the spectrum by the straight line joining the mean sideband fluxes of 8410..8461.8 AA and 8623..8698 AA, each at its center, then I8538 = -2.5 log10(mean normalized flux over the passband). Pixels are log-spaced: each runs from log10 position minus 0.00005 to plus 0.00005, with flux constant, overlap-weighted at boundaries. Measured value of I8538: 0.11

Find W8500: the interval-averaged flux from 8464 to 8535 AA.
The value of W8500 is 25.2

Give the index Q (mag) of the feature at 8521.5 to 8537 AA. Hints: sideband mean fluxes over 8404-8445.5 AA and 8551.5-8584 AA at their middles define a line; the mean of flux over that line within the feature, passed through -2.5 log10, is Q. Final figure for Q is 0.05 mag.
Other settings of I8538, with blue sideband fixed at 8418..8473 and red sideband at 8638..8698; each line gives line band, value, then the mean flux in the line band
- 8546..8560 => 0.013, 25.1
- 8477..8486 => -0.034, 26.3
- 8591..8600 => -0.028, 25.9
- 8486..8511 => 0.044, 24.5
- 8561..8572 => -0.034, 26.2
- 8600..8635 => -0.035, 26.1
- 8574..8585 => -0.045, 26.4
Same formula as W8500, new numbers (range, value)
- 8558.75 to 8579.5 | 26.1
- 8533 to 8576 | 24.2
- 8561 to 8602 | 26.2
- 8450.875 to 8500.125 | 25.4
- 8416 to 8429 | 26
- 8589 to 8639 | 26.1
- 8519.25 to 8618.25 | 25.2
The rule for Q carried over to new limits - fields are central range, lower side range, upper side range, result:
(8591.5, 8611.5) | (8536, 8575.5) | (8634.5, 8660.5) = -0.04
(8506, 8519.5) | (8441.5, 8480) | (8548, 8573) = 0.01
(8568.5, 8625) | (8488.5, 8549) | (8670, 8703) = -0.04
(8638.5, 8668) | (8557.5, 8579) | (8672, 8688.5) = 0.07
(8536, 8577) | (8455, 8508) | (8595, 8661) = 0.05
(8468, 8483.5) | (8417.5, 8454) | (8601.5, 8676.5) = -0.01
